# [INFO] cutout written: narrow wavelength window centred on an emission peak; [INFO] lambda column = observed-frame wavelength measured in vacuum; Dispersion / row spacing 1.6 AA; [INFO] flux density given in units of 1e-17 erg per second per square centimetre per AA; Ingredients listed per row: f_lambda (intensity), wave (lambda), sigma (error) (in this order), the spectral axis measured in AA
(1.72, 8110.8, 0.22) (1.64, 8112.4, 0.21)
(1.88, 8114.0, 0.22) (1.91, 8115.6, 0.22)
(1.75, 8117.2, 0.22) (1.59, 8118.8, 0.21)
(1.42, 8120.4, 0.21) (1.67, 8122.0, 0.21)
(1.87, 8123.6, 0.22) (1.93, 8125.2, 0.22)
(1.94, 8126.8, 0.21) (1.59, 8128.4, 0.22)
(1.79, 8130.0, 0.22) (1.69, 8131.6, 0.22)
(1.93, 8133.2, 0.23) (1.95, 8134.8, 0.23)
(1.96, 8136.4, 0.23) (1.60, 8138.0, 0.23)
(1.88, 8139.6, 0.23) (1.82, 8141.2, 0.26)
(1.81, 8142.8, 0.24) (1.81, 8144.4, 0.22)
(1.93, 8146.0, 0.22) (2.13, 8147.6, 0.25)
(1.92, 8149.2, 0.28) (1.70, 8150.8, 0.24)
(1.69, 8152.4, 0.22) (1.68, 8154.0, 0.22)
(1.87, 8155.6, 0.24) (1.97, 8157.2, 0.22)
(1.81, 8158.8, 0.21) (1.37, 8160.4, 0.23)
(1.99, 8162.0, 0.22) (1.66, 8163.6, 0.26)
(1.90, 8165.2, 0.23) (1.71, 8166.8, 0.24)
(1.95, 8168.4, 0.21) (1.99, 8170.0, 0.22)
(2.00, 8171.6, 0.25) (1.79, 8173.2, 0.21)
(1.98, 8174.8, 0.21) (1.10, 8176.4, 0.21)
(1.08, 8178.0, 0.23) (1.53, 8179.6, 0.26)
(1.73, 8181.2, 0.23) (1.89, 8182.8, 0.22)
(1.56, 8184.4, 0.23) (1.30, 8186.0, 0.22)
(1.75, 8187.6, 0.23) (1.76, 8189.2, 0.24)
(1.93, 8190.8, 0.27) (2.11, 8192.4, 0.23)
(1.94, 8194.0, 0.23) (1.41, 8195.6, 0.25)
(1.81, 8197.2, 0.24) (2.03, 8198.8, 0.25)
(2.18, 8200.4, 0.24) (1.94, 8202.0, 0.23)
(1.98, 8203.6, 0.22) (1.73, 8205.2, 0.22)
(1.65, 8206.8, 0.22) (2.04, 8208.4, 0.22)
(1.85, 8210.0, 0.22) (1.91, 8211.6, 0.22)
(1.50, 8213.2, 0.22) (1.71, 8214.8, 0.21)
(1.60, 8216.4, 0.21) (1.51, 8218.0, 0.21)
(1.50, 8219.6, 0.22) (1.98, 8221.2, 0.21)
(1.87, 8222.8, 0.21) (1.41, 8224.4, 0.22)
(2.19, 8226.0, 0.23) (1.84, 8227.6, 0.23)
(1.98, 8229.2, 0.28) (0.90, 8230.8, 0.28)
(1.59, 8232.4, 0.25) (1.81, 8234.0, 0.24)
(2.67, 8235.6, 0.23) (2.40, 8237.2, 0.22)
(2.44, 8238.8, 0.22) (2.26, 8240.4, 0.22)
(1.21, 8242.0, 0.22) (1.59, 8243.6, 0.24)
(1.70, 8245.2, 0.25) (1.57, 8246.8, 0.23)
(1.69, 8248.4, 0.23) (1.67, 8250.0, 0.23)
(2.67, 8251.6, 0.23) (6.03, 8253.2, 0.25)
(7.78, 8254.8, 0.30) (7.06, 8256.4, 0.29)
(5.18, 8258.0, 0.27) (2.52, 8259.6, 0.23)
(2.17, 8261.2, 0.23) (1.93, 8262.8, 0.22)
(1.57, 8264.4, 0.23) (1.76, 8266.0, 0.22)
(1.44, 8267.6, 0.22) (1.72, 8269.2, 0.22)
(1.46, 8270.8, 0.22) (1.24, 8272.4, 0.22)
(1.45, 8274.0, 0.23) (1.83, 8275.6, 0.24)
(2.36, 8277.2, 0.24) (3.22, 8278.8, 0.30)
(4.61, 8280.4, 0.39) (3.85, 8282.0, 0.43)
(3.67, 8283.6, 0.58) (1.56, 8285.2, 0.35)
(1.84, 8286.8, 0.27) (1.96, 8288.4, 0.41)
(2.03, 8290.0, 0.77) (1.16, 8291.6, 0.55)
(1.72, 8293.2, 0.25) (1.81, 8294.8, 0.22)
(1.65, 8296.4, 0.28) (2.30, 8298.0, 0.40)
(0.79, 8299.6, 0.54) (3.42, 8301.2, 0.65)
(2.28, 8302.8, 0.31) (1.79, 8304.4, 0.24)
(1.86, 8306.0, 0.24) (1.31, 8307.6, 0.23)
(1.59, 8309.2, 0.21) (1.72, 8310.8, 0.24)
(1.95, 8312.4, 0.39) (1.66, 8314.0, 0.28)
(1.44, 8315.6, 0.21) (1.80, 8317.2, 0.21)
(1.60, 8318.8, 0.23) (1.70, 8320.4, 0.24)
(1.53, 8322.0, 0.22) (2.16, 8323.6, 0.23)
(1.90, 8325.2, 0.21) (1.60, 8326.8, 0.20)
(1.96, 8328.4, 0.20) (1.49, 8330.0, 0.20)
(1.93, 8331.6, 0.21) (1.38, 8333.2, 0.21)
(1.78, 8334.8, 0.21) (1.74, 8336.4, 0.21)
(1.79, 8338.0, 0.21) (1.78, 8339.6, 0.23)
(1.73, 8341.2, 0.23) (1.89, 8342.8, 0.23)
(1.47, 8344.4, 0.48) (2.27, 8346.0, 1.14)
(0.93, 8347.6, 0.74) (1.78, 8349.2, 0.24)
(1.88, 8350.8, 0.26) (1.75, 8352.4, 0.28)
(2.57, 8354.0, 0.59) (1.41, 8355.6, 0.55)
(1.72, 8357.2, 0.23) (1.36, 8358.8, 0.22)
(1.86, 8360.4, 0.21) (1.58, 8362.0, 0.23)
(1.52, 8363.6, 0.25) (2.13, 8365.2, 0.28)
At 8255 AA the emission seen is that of Halpha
